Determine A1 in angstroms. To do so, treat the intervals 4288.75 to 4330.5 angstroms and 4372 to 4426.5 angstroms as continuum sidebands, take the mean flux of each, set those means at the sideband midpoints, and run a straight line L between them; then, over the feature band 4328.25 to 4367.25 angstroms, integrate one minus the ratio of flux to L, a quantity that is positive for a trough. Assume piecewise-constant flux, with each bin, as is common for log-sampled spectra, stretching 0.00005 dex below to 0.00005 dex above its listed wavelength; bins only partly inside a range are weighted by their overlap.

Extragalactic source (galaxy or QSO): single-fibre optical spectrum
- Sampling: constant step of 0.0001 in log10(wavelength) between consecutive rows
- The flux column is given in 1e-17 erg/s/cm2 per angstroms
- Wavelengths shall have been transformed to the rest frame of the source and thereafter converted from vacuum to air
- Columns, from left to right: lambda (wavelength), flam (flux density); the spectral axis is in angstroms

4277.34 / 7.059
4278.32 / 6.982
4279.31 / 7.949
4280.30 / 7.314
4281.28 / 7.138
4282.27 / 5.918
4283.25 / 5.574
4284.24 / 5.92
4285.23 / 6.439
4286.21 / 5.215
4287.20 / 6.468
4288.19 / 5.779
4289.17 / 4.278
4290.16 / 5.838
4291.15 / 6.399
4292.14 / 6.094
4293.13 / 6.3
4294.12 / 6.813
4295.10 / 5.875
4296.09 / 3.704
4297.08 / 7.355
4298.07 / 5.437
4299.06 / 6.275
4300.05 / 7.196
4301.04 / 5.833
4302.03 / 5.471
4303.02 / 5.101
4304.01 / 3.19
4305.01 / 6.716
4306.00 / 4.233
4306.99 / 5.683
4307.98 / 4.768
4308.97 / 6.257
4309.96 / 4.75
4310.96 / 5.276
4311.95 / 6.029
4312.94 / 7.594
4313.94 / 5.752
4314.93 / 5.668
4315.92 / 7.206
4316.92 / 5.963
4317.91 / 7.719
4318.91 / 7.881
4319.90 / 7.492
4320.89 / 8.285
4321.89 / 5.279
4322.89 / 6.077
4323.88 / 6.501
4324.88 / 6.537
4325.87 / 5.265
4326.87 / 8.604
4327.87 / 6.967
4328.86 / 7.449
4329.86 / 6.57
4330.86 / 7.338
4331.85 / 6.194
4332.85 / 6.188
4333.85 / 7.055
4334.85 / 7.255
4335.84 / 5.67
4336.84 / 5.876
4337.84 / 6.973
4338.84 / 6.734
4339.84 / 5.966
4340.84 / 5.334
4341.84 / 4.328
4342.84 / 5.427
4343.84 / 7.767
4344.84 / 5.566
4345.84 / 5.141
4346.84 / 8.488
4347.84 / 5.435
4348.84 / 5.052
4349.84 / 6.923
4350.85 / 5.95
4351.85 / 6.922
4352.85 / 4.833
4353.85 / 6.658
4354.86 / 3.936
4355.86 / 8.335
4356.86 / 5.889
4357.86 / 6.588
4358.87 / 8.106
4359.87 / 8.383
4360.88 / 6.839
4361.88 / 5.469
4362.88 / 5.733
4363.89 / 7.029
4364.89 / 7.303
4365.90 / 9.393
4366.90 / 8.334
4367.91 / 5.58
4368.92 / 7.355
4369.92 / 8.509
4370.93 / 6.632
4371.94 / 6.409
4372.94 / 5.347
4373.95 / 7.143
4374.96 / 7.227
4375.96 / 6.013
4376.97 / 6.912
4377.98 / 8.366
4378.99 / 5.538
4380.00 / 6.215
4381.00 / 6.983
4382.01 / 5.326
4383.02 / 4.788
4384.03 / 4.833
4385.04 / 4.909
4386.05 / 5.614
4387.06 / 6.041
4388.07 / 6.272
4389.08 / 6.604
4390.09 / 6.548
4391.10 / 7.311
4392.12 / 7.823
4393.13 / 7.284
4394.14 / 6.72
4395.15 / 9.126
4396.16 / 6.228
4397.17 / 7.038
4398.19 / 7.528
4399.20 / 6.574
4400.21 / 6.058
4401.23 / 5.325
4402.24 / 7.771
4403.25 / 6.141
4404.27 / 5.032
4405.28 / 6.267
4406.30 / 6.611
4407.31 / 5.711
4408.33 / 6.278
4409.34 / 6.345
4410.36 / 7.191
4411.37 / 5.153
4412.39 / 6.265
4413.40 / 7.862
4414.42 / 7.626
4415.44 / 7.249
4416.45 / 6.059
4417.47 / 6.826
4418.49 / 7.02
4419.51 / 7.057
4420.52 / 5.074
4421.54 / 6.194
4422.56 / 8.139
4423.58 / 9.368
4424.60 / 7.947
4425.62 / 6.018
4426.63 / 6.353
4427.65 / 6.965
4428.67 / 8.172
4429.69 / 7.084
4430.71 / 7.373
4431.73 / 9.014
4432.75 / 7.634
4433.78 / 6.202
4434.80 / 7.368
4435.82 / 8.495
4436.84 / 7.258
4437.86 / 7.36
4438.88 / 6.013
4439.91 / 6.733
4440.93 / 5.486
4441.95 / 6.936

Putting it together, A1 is -1.2 angstroms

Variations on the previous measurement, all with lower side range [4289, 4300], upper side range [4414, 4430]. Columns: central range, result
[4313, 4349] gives -1.3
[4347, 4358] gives 0.6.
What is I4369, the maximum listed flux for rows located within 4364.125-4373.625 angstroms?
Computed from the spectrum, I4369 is 9.393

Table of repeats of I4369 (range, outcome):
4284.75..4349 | 8.604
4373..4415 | 9.126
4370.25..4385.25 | 8.366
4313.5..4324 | 8.285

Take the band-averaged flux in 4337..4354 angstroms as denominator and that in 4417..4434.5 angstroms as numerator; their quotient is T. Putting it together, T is 1.2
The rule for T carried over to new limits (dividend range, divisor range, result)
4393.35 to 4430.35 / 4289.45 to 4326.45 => 1.12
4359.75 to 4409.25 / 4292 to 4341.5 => 1.06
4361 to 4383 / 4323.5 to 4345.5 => 1.05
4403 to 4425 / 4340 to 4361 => 1.07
